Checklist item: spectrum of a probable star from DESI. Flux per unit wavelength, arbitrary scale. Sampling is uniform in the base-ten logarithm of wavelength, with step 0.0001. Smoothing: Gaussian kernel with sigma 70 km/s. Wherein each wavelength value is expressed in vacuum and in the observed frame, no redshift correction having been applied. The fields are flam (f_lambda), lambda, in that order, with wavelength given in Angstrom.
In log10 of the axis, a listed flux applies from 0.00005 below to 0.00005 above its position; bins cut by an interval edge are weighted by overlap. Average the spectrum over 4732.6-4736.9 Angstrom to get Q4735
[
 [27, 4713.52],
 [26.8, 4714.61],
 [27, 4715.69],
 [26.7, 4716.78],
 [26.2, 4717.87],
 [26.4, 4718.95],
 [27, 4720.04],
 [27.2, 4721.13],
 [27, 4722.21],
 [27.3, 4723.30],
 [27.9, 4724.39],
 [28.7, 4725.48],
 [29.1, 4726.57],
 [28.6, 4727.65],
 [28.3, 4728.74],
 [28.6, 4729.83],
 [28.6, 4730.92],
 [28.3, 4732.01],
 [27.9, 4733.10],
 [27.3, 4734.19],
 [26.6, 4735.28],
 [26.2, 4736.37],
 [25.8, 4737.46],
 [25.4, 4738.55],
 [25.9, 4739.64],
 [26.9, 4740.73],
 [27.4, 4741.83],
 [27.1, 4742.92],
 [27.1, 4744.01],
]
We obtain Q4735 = 27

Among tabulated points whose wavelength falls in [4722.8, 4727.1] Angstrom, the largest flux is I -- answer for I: 29.1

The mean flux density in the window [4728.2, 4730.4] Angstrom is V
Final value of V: 28.4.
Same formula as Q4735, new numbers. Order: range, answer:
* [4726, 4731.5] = 28.7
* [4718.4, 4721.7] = 26.9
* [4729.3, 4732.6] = 28.5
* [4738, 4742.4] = 26.4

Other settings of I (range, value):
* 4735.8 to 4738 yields 26.2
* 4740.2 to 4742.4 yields 27.4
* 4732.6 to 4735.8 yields 27.9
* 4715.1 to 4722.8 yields 27.2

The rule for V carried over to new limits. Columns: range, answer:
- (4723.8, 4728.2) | 28.6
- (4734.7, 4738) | 26.2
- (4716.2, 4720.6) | 26.5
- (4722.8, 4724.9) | 27.6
